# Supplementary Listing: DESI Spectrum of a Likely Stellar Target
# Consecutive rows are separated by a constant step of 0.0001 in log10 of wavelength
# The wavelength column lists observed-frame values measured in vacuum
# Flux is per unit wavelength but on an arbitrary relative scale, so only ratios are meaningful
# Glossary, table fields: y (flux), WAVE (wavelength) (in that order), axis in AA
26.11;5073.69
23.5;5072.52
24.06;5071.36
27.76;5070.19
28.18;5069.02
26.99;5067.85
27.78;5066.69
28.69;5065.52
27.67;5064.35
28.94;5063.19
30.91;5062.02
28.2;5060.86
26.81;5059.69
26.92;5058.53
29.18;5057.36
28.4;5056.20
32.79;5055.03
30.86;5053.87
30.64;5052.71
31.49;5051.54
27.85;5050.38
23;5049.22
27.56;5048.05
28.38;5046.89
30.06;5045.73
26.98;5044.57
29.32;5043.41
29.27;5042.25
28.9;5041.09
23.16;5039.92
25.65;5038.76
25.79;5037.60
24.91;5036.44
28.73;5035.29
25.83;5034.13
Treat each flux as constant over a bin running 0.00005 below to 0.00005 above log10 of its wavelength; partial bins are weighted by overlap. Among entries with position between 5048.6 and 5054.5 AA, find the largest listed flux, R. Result 31.49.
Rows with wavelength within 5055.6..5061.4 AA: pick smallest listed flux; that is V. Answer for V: 26.81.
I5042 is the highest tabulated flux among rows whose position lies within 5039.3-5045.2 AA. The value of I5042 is 29.32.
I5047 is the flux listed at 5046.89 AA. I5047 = 28.38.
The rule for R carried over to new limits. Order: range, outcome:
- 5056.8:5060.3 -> 29.18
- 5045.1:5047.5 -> 30.06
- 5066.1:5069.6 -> 28.18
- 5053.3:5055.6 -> 32.79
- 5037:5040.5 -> 25.79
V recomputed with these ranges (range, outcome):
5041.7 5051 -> 23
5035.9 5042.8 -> 23.16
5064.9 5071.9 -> 24.06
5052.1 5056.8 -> 28.4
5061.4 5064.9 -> 27.67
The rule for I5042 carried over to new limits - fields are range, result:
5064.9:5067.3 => 28.69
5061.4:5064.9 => 30.91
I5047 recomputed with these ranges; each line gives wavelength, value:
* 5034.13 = 25.83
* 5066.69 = 27.78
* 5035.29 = 28.73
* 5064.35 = 27.67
